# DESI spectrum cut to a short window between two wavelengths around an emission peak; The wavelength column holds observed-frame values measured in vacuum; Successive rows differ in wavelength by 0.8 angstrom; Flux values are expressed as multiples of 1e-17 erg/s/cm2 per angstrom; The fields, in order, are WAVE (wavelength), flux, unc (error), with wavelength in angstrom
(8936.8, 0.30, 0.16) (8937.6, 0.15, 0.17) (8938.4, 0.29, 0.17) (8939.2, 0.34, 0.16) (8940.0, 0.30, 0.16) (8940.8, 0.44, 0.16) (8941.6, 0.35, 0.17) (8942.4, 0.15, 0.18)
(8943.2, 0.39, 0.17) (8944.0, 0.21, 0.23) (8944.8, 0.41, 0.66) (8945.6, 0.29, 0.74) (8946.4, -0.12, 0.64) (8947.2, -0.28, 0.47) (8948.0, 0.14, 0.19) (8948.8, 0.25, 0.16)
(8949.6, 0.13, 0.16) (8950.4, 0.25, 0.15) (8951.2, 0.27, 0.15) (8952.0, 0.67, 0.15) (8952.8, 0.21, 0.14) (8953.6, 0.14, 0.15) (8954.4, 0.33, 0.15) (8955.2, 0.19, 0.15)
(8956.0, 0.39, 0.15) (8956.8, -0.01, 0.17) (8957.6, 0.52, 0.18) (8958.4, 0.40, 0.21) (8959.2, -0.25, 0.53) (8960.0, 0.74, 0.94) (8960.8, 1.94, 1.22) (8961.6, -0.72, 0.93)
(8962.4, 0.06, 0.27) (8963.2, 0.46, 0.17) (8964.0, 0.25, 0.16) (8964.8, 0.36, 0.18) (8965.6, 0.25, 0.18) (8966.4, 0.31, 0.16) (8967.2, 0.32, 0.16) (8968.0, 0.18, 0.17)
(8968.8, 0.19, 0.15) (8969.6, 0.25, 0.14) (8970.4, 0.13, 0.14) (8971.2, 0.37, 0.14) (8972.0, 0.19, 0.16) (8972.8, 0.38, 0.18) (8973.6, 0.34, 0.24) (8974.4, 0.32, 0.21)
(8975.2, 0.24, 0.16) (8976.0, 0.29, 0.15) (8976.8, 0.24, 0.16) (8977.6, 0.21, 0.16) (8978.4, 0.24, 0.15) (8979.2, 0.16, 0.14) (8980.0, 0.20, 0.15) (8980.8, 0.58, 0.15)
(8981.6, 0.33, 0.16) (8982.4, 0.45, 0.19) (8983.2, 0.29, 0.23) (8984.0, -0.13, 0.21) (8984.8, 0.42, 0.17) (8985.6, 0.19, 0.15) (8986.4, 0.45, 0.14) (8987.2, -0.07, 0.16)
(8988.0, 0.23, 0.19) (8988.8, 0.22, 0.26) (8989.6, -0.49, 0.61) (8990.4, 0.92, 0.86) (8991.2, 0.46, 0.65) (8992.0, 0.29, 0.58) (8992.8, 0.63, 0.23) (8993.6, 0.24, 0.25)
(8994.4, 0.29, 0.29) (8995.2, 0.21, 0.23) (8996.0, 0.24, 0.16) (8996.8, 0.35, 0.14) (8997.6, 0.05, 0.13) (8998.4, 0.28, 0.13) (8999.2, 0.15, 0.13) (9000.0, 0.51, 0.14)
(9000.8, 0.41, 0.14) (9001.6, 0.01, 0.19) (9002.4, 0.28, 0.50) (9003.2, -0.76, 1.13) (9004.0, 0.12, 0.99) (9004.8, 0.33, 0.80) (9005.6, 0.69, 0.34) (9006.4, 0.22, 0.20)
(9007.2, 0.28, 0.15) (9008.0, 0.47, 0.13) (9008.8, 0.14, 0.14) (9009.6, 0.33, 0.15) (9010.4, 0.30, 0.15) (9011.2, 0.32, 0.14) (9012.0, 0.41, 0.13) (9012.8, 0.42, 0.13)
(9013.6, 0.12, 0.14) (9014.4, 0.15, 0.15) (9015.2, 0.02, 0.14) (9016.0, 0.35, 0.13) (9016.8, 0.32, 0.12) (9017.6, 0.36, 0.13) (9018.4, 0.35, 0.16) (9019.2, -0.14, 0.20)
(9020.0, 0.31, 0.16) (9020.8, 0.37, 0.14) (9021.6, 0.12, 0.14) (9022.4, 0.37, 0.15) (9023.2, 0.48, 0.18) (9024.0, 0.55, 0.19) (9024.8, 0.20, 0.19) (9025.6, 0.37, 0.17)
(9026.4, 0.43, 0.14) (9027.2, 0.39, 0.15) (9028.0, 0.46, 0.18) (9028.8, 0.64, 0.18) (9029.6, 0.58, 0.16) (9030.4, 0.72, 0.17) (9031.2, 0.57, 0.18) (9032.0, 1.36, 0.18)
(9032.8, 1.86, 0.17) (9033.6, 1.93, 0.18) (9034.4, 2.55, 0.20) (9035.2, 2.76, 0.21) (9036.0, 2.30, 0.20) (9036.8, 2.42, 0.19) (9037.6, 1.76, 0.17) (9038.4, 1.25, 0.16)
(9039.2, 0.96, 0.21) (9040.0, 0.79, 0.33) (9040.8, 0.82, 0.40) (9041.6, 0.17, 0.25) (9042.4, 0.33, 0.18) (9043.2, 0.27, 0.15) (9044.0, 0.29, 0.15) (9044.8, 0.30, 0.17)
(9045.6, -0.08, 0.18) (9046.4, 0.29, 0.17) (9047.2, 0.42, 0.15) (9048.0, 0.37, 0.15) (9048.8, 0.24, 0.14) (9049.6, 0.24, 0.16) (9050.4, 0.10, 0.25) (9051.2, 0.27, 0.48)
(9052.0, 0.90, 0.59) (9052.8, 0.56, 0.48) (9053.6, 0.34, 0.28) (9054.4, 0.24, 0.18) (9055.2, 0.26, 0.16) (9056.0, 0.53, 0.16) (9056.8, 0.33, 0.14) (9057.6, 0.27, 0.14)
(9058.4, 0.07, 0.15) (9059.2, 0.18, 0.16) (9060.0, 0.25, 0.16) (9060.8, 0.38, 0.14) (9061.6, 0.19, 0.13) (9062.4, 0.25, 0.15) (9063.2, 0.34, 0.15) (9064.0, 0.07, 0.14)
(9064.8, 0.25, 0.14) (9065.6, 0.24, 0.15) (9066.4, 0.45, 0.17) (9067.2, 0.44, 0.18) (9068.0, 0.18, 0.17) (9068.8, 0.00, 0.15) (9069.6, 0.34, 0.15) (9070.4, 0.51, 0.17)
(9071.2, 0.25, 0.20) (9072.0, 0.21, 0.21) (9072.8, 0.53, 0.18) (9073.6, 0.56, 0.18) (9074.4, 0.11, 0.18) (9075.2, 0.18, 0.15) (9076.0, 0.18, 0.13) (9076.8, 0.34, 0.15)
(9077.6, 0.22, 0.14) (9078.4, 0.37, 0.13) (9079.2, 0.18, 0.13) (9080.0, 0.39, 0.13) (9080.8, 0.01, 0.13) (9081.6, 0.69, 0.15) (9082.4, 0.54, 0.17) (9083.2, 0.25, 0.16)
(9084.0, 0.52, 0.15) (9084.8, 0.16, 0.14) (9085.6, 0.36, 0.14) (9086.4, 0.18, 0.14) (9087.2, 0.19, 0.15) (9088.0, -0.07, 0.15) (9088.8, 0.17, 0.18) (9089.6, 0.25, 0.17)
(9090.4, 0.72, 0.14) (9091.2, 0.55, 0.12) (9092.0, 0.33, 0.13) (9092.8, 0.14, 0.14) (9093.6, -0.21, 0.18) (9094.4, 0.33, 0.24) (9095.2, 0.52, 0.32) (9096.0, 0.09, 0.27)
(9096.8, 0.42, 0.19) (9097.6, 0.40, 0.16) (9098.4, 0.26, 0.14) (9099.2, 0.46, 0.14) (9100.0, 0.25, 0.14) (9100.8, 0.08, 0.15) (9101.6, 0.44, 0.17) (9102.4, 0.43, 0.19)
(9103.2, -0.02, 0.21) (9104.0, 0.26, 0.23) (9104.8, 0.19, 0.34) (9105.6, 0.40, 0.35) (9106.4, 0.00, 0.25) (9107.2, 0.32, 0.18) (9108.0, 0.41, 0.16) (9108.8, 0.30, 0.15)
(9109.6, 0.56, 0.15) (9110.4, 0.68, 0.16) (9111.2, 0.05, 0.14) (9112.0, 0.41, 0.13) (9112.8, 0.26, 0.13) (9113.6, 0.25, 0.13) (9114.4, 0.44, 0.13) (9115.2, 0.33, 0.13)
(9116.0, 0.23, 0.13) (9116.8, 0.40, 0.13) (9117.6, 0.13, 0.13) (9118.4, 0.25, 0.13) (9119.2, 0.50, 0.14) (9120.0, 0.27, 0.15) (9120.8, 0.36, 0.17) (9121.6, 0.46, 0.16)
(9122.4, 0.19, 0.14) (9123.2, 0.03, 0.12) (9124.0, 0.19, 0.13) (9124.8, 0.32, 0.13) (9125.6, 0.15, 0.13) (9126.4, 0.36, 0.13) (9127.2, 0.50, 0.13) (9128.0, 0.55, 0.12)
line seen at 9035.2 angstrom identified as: H-beta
